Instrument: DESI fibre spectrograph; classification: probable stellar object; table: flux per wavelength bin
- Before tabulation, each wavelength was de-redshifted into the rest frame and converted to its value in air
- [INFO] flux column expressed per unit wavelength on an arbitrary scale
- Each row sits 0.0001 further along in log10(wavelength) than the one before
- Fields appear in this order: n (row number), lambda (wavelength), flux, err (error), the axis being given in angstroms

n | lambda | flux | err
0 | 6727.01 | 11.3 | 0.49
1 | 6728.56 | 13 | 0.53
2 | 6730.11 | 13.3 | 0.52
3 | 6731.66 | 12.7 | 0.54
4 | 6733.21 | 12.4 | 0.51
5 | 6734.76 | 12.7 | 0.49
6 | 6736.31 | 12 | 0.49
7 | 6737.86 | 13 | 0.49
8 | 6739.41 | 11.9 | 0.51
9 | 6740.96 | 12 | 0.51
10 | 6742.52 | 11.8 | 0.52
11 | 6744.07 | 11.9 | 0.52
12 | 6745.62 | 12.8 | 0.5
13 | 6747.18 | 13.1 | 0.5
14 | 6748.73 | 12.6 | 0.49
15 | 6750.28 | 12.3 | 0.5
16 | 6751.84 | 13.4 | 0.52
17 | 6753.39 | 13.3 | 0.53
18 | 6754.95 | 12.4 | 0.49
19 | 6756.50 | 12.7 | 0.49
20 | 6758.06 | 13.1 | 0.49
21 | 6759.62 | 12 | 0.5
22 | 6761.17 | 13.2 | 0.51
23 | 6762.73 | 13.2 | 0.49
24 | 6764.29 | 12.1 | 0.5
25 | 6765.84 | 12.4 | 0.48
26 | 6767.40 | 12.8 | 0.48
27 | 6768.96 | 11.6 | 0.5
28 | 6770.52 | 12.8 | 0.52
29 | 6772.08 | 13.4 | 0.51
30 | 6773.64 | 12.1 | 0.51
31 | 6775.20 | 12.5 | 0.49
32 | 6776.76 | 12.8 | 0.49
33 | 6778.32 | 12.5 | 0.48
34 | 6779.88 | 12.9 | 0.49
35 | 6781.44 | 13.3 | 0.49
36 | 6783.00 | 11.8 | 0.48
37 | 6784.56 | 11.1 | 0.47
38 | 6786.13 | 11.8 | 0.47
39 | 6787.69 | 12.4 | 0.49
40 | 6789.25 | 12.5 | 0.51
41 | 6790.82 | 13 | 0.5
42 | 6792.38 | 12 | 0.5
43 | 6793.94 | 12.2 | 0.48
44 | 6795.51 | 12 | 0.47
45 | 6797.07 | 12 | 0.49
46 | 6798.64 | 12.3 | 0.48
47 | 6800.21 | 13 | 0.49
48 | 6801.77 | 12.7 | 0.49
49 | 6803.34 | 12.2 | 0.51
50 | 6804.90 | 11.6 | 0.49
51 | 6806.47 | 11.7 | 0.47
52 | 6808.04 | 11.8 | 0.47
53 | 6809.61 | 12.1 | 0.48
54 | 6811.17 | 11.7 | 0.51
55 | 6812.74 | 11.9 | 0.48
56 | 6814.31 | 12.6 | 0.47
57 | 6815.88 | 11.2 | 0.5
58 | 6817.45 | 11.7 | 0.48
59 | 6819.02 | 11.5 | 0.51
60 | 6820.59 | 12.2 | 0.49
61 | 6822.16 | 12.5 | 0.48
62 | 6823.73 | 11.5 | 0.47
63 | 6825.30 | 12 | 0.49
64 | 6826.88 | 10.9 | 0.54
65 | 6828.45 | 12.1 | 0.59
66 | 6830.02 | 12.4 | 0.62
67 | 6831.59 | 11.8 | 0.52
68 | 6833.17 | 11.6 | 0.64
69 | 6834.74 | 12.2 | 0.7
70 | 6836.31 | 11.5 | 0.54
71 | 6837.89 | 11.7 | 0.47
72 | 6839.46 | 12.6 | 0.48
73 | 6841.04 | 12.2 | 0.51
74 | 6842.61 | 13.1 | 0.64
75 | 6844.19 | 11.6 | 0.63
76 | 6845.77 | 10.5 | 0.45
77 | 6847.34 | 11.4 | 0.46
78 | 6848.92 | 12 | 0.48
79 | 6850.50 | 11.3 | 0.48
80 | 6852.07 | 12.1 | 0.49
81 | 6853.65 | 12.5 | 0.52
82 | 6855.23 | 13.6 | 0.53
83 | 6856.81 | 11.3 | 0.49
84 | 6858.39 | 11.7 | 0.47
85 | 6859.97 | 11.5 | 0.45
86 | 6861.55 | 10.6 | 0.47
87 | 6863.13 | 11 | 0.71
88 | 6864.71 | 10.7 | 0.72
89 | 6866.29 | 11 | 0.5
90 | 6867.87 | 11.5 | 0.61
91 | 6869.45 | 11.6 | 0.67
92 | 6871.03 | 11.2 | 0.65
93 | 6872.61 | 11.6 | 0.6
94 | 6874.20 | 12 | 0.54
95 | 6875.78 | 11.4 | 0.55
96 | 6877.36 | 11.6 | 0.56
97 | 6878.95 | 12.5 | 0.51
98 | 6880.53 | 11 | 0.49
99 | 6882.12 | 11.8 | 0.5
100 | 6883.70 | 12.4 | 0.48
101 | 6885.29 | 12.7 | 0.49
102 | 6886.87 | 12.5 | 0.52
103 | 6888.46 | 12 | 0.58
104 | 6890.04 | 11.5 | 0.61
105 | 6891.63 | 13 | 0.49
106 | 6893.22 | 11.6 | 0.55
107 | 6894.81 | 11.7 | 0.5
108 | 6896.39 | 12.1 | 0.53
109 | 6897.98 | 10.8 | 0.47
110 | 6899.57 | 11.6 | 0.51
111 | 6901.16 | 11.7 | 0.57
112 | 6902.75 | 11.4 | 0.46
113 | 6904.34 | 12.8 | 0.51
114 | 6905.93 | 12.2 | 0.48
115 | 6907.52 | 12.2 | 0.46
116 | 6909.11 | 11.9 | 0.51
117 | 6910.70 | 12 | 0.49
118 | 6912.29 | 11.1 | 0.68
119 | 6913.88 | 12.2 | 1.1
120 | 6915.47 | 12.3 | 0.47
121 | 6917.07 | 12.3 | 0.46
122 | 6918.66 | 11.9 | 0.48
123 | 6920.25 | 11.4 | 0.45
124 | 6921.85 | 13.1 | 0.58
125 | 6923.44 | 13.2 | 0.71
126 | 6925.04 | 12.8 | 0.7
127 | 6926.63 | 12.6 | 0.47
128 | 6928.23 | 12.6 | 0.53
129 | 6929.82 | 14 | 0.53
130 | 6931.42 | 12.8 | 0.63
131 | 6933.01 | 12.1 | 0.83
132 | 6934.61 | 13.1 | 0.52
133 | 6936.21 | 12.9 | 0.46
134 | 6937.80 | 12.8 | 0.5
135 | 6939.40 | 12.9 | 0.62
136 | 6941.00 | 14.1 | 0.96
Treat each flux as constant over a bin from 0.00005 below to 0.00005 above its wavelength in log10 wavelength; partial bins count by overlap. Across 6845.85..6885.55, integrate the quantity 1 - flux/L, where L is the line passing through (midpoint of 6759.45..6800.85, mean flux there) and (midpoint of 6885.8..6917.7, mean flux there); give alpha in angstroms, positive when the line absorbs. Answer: 1.5 angstroms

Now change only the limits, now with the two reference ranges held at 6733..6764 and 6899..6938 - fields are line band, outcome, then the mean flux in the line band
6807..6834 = 1.4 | 11.9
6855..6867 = 1.1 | 11.3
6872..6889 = 0.6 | 12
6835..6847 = 0.6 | 11.9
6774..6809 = 0.7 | 12.3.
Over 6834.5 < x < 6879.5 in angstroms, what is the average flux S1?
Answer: 11.7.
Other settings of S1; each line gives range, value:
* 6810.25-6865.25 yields 11.8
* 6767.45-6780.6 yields 12.6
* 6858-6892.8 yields 11.7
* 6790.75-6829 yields 12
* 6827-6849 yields 11.9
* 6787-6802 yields 12.4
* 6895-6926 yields 12.1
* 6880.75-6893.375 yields 12.2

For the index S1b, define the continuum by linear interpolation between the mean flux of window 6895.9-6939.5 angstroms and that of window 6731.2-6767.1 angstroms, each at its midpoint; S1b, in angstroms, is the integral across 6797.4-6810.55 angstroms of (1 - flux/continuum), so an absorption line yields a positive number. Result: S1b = 0.34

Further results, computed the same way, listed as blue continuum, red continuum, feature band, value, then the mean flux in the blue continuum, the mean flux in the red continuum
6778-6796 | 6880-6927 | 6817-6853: 1.0 angstroms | 12.3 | 12.1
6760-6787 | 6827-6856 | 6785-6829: 0.7 angstroms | 12.5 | 12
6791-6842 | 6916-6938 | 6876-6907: 1.3 angstroms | 12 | 12.7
